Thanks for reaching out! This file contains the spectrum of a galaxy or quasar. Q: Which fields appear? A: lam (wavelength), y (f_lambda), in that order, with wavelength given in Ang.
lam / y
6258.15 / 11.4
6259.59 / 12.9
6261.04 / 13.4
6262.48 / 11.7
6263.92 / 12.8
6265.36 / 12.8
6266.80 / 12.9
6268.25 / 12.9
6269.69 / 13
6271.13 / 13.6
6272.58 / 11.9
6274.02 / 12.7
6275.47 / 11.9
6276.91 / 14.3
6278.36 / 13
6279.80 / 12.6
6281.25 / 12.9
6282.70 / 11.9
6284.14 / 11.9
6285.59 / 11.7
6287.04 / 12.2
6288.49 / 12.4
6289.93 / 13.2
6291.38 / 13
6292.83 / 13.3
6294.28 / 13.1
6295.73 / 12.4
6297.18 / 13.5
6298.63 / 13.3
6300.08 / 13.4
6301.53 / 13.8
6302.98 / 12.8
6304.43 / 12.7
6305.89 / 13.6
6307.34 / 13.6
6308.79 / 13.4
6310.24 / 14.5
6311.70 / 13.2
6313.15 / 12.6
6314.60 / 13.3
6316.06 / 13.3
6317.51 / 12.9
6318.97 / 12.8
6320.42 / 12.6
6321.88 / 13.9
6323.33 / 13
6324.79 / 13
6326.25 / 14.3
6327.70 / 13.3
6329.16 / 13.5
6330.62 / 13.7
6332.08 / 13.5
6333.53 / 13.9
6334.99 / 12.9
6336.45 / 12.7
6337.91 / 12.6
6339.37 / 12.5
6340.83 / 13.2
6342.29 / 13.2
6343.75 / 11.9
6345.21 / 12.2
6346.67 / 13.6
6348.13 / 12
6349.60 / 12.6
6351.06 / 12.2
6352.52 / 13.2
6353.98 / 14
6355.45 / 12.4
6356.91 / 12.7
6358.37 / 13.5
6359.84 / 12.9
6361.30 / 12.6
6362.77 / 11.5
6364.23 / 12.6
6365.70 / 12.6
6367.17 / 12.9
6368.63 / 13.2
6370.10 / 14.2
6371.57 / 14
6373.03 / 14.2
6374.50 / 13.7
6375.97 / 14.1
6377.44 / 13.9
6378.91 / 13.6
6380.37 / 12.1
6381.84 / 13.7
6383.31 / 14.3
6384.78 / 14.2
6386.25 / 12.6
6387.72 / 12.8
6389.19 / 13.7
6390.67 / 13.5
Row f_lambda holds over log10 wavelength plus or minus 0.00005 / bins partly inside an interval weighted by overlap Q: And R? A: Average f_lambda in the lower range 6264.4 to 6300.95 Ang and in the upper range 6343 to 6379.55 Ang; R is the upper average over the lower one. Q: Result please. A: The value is 1.02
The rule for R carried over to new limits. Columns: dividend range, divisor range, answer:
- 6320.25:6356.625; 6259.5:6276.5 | 1.02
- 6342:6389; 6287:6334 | 0.99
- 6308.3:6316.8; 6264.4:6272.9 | 1.04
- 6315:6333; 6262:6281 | 1.04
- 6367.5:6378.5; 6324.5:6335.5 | 1.02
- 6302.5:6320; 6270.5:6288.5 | 1.05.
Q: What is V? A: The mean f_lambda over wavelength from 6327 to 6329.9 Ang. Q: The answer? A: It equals 13.4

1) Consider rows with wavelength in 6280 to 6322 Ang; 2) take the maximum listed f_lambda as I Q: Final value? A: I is 14.5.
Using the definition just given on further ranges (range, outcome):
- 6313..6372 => 14.3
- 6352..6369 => 14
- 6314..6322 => 13.9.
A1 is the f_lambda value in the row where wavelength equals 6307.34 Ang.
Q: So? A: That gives 13.6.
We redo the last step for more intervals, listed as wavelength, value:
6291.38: 13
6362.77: 11.5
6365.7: 12.6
